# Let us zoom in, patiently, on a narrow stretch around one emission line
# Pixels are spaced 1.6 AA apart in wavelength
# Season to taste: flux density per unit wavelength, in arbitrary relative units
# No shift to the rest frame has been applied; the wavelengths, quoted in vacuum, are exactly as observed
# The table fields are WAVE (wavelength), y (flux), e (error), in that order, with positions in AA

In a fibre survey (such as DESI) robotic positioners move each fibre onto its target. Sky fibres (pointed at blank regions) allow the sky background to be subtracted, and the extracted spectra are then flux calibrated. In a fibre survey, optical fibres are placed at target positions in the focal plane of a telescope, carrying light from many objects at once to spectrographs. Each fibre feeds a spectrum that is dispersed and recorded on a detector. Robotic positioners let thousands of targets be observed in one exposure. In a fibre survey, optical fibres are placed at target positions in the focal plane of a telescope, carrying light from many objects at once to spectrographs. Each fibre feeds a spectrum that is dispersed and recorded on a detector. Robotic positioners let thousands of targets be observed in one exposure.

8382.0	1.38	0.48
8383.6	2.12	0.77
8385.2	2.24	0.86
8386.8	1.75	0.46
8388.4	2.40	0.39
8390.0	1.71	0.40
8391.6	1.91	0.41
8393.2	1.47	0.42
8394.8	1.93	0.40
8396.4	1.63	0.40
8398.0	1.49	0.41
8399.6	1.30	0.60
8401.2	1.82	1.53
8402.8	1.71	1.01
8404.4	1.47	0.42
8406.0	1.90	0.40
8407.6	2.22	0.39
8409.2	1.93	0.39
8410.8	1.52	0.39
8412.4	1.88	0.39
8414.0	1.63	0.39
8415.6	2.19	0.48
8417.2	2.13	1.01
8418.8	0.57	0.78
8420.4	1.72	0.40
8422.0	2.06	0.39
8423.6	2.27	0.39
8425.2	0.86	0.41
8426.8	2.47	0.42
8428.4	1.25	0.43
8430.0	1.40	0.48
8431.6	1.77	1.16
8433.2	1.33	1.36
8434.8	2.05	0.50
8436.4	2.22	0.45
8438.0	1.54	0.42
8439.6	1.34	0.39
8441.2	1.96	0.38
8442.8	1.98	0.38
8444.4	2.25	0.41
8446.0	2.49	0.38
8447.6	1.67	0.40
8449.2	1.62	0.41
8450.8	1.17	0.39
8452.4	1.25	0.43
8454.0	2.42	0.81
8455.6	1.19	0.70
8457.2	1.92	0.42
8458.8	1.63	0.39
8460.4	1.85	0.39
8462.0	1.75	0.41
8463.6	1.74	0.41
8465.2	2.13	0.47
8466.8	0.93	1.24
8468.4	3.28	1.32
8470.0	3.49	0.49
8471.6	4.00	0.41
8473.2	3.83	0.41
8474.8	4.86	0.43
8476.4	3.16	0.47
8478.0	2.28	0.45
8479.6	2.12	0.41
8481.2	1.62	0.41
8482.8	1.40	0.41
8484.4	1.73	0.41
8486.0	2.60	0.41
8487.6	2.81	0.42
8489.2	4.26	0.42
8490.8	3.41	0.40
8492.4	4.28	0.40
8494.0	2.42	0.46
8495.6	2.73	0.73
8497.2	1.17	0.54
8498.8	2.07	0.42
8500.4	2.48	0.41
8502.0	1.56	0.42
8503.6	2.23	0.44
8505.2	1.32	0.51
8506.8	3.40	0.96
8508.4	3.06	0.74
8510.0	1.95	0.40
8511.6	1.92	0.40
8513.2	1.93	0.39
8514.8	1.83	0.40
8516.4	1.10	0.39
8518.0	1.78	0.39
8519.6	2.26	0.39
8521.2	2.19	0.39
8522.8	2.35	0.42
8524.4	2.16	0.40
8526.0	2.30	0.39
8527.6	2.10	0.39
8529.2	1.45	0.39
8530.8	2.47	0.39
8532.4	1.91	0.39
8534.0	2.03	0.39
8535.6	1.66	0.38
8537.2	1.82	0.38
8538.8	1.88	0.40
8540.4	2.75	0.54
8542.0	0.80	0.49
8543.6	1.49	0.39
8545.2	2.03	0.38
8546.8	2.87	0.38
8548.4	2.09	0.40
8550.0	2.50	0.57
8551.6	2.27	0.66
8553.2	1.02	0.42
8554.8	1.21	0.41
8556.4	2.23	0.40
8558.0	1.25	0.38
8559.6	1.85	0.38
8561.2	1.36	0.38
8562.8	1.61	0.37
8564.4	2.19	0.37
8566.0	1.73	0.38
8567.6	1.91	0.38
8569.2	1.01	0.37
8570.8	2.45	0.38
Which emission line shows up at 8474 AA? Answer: [S II] 6716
